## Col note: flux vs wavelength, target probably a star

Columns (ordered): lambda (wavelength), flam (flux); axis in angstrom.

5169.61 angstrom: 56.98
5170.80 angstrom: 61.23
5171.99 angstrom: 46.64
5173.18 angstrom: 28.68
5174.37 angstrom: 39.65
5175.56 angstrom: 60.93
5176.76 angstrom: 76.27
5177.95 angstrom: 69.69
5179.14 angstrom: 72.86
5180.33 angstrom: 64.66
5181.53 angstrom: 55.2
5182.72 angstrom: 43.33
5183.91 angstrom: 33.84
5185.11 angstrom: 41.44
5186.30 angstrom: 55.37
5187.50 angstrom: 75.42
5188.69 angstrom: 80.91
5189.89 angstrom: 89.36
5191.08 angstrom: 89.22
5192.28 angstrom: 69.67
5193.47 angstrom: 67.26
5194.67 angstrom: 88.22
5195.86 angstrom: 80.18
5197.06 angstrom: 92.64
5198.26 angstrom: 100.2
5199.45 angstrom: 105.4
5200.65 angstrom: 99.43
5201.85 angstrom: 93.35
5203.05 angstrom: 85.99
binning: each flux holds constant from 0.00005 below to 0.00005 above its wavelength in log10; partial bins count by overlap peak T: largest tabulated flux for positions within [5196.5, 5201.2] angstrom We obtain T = 105.4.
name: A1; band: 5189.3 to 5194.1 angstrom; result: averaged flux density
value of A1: 79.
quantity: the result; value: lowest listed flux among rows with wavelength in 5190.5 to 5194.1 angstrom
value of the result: 67.26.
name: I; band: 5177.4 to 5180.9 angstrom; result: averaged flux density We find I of 69.2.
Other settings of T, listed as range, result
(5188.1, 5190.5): 89.36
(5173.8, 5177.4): 76.27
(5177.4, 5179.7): 72.86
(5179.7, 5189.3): 80.91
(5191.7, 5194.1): 69.67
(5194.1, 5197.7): 92.64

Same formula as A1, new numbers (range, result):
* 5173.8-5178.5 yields 61.6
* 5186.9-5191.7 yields 83.6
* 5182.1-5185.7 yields 39.7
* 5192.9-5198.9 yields 86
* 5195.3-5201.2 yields 95.6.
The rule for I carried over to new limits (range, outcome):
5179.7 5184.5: 49.5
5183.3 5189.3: 57.4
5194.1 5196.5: 84.4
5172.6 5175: 34.6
